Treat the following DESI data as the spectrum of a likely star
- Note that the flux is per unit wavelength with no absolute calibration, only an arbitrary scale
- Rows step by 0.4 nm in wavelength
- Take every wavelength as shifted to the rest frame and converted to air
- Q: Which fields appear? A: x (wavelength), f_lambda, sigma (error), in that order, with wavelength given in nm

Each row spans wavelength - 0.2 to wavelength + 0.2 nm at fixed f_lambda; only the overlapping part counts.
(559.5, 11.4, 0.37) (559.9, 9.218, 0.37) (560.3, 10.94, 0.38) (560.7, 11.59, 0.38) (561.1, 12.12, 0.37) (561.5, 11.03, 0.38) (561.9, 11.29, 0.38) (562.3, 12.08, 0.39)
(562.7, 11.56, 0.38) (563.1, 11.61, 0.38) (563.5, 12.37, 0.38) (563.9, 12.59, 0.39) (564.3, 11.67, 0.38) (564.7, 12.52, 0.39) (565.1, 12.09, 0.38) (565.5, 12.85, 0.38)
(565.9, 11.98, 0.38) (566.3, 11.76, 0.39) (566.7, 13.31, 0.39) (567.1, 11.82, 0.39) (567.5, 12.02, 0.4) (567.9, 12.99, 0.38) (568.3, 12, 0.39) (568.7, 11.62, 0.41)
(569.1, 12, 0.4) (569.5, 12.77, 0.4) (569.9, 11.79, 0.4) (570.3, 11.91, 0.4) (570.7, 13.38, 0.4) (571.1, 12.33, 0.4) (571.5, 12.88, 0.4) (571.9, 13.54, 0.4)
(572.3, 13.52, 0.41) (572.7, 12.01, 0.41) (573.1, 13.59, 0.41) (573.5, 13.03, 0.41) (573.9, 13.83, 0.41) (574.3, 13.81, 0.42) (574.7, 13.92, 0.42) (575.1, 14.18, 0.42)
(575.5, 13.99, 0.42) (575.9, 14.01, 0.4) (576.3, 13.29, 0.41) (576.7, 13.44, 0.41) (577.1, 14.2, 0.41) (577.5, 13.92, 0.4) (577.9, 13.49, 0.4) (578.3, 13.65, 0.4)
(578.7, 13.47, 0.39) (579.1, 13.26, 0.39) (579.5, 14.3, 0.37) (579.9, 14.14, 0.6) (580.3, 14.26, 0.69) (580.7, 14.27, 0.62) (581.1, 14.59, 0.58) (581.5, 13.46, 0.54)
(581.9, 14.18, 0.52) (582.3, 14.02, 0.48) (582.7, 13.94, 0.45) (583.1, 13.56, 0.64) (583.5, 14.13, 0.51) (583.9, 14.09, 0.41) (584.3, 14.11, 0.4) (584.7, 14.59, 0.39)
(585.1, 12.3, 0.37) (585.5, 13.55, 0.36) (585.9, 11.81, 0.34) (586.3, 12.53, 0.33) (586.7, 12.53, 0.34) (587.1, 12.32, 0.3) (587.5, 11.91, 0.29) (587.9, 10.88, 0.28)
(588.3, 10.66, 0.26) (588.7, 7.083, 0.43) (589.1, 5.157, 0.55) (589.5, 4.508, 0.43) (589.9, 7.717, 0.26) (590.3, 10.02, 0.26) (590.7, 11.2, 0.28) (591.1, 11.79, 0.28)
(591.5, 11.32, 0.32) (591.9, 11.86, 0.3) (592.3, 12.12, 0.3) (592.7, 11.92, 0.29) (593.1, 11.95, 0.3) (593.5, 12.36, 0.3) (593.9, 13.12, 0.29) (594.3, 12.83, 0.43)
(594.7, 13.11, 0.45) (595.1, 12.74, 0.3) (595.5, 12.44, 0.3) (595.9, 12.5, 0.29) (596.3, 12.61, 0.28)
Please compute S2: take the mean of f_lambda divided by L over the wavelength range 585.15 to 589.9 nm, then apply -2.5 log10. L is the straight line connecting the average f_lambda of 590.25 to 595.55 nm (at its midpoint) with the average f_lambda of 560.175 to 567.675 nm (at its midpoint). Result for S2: 0.18 mag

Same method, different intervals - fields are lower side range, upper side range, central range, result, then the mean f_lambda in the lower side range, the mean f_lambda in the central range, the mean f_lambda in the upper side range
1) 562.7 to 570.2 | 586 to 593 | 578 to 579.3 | -0.20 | 12.2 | 13.5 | 10.4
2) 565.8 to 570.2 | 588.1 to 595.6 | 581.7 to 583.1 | -0.23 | 12.2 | 14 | 10.7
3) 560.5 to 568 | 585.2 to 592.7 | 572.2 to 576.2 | -0.19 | 12.1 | 13.6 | 10.6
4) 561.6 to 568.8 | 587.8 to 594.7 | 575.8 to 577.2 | -0.20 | 12.1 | 13.7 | 10.5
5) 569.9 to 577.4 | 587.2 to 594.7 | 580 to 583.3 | -0.16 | 13.3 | 14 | 10.6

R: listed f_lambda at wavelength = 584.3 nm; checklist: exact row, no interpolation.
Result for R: 14.11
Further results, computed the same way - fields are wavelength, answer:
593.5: 12.36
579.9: 14.14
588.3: 10.66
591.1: 11.79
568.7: 11.62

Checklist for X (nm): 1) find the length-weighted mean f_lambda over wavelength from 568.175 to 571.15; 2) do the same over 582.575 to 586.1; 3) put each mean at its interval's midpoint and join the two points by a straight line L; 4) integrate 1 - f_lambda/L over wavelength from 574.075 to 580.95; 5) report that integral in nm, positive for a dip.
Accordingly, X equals -0.493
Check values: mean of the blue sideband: 12.2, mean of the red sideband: 13.6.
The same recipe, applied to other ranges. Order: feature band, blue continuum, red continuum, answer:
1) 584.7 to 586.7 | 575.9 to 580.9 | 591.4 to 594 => 0.03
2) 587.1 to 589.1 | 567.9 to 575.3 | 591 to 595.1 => 0.41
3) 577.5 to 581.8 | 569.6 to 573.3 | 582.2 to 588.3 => -0.33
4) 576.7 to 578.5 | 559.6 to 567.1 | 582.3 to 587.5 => -0.14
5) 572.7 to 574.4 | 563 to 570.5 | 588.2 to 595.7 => -0.23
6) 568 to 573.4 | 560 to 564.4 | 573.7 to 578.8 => 0.15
